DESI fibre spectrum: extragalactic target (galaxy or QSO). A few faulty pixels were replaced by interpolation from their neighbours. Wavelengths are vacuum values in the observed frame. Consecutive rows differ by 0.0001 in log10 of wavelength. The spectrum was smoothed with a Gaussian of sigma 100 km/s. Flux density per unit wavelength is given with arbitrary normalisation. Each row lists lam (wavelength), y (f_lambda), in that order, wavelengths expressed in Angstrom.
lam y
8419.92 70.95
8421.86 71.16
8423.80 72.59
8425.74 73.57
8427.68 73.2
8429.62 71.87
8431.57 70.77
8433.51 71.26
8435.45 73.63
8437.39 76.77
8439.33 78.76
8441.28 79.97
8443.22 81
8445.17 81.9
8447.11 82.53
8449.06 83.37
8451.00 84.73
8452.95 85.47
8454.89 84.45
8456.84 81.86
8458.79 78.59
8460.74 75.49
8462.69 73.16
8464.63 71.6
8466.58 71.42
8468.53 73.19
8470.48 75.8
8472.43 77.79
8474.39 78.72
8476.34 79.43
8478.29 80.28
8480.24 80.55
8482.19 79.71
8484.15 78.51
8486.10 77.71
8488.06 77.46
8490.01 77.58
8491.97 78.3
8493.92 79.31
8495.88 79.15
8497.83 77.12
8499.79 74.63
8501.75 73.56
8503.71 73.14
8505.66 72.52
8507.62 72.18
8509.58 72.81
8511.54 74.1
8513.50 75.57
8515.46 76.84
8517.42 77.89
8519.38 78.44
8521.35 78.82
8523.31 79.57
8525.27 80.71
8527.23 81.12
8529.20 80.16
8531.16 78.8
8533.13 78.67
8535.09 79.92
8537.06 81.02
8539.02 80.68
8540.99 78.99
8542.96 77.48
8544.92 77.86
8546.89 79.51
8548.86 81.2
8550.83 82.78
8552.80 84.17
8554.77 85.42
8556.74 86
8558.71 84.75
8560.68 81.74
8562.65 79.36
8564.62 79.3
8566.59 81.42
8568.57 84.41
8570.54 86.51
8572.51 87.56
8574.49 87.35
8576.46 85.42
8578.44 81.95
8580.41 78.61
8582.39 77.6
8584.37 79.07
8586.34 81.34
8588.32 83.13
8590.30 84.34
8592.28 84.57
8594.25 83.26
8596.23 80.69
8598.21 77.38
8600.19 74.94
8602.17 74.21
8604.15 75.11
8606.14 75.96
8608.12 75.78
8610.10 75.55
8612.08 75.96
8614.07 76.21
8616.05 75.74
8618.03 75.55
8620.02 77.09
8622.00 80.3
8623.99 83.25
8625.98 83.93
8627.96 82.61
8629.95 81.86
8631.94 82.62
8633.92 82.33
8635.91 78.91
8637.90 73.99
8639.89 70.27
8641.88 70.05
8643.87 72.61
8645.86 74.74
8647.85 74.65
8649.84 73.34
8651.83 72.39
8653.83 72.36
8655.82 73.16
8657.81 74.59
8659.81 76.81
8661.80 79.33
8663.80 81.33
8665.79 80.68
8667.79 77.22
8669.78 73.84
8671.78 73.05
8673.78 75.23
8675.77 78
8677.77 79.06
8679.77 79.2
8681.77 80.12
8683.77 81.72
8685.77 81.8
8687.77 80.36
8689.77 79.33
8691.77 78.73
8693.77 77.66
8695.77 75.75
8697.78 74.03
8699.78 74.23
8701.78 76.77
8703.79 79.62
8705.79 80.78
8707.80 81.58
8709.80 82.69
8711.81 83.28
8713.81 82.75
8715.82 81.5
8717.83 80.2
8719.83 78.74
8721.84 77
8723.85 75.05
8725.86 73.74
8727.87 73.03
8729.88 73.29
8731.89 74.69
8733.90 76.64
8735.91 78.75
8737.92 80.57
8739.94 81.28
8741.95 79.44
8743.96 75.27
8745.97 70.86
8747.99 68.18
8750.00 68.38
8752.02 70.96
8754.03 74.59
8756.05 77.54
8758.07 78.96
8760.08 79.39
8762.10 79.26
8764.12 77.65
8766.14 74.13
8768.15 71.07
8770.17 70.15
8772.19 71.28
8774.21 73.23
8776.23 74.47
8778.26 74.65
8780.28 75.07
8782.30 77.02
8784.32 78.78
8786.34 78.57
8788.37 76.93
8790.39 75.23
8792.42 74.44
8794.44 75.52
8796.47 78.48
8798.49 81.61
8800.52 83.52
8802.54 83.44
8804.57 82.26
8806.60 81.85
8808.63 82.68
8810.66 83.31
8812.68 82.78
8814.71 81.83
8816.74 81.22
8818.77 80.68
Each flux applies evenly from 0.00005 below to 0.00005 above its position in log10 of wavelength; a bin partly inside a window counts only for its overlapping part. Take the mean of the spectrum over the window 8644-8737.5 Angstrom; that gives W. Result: 77.4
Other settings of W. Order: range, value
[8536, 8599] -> 82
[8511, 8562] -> 80.1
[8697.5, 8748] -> 77.7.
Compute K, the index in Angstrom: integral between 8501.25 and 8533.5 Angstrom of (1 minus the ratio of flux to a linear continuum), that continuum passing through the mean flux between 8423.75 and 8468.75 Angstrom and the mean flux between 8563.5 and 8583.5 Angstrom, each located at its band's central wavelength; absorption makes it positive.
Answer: 1.48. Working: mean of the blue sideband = 77.3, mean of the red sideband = 82.9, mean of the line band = 76.8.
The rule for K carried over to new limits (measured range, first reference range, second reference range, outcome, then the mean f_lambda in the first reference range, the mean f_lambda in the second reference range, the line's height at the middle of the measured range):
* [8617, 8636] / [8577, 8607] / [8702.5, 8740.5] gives -0.4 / 79.6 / 78.6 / 79.3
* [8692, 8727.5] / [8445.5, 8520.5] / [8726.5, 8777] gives -1.5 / 77.5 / 74.9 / 75.3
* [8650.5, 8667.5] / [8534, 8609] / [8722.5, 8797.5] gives 0.5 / 81.1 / 75.3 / 78.4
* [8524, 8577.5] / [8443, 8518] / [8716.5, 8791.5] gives -3.4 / 77.6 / 75.5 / 77.1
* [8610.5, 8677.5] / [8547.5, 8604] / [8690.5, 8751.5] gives 2.4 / 82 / 77.1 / 79.7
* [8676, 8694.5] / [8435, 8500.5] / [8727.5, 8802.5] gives -0.8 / 78.6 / 75.9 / 76.6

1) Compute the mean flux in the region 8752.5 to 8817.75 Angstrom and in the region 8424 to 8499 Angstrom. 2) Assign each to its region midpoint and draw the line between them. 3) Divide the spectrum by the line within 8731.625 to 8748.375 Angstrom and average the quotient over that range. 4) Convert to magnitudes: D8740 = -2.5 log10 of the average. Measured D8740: 0.02 mag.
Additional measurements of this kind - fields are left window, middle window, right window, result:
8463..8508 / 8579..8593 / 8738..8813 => -0.06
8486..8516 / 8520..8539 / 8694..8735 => -0.05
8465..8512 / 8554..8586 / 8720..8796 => -0.09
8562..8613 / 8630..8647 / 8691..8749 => 0.05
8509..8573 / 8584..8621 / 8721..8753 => 0.01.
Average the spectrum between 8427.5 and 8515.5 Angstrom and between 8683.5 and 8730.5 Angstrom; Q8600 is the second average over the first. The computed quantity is 1.02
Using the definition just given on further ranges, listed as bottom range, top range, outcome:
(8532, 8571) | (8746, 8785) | 0.91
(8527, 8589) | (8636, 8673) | 0.92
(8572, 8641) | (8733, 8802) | 0.96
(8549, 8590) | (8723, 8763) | 0.91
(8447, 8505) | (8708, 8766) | 0.99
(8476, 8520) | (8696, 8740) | 1.02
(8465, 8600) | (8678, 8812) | 0.98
